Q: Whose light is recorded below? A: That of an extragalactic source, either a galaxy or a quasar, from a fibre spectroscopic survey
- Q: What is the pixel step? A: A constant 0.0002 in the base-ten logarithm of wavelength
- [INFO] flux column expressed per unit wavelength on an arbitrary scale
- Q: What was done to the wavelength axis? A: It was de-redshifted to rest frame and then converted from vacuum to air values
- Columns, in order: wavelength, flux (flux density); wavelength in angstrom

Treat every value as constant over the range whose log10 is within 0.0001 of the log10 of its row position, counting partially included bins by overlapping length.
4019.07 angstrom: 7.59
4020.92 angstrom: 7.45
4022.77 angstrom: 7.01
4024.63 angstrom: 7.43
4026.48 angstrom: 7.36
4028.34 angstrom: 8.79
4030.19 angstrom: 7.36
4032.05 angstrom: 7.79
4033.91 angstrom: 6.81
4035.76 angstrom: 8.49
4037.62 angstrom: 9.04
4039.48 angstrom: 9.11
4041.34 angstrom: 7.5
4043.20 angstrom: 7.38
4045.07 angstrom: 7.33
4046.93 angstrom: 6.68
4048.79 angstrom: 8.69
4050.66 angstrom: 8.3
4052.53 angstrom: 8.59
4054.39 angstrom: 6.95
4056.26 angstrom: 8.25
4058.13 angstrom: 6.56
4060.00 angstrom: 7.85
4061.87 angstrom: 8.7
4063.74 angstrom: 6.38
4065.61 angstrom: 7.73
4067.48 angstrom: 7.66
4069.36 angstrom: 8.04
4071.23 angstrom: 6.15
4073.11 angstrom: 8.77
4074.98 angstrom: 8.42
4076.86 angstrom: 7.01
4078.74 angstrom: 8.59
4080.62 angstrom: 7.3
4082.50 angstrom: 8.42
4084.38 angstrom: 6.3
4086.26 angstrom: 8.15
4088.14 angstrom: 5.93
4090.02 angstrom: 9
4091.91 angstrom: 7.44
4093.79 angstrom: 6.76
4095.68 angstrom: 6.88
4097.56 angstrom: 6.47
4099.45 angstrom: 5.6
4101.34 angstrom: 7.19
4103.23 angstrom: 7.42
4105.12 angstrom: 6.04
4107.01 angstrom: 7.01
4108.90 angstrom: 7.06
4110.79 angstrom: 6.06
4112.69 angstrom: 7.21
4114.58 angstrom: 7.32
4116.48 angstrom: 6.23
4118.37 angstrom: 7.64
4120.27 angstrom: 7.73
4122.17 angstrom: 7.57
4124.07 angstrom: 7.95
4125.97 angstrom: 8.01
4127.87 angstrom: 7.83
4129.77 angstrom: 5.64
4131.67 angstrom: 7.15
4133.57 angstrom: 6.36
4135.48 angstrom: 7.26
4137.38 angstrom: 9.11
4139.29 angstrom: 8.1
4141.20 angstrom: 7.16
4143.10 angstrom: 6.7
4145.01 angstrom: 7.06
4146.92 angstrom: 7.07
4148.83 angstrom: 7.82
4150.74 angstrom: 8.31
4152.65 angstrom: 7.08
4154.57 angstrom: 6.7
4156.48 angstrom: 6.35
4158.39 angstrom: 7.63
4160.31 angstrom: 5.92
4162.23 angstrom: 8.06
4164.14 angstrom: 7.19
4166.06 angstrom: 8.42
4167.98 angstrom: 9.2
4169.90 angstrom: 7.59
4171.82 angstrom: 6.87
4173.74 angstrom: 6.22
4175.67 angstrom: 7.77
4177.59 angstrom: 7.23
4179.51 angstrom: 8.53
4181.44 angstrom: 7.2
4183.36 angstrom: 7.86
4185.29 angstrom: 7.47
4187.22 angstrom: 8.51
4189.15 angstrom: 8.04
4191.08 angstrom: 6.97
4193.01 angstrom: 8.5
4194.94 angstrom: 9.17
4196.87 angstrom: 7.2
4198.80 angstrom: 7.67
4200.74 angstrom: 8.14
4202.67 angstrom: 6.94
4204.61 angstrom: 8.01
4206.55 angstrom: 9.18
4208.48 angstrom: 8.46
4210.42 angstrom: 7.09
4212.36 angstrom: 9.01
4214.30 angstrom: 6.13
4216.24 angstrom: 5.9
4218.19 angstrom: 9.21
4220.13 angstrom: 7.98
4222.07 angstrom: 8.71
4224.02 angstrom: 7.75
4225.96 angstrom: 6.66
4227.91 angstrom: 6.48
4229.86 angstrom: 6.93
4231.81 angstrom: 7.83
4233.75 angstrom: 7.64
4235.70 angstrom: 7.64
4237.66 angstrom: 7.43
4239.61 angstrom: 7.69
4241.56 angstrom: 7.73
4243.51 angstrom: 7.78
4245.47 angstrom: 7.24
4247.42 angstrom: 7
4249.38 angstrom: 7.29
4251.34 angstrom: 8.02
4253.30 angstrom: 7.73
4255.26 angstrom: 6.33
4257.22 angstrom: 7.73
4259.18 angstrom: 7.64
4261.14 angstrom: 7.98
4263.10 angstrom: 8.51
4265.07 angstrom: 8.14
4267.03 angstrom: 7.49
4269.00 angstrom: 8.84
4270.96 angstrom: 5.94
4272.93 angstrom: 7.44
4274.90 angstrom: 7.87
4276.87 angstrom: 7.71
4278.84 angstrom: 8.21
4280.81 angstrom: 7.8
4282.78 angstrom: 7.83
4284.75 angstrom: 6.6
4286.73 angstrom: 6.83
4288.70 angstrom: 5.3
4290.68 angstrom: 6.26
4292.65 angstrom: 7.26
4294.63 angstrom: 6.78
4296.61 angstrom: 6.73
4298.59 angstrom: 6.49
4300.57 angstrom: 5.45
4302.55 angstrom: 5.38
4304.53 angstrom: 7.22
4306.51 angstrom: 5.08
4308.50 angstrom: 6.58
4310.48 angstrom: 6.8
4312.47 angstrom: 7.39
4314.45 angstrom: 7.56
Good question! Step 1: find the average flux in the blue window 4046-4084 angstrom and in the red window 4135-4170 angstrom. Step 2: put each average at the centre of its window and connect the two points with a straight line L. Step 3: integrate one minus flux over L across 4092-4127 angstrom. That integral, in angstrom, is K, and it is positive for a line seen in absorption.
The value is 2.7 angstrom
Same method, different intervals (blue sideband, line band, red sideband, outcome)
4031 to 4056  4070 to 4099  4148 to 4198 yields 1.47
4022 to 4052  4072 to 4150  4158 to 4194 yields 4.47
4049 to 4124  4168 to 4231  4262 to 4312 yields -4.74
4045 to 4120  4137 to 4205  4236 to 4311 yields -3.02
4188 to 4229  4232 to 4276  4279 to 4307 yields -2.95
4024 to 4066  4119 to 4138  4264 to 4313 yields 0.15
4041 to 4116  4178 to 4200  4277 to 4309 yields -2.87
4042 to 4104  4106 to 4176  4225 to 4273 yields 1.69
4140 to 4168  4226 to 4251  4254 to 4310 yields -0.83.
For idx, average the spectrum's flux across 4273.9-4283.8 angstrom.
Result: 7.88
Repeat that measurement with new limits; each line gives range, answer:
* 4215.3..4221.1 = 7.7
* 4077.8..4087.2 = 7.75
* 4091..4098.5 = 6.89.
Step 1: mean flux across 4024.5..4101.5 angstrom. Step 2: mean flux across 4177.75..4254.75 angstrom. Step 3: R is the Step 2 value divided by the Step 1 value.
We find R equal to 1.01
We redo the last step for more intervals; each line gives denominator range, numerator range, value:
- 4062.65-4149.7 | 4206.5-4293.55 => 1.03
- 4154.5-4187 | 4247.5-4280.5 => 1.03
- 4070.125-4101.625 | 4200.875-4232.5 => 1.04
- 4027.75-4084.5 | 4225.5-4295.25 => 0.95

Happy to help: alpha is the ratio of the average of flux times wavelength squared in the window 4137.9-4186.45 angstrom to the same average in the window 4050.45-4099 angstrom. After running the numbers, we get 1.03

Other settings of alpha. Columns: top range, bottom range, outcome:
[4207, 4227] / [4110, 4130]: 1.11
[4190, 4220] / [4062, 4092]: 1.10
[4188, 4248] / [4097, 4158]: 1.12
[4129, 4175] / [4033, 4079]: 0.98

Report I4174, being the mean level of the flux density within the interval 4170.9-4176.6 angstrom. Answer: 6.94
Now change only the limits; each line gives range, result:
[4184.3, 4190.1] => 8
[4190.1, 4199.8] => 7.9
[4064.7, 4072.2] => 7.39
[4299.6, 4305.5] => 6.02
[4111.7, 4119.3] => 7.09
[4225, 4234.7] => 7.11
